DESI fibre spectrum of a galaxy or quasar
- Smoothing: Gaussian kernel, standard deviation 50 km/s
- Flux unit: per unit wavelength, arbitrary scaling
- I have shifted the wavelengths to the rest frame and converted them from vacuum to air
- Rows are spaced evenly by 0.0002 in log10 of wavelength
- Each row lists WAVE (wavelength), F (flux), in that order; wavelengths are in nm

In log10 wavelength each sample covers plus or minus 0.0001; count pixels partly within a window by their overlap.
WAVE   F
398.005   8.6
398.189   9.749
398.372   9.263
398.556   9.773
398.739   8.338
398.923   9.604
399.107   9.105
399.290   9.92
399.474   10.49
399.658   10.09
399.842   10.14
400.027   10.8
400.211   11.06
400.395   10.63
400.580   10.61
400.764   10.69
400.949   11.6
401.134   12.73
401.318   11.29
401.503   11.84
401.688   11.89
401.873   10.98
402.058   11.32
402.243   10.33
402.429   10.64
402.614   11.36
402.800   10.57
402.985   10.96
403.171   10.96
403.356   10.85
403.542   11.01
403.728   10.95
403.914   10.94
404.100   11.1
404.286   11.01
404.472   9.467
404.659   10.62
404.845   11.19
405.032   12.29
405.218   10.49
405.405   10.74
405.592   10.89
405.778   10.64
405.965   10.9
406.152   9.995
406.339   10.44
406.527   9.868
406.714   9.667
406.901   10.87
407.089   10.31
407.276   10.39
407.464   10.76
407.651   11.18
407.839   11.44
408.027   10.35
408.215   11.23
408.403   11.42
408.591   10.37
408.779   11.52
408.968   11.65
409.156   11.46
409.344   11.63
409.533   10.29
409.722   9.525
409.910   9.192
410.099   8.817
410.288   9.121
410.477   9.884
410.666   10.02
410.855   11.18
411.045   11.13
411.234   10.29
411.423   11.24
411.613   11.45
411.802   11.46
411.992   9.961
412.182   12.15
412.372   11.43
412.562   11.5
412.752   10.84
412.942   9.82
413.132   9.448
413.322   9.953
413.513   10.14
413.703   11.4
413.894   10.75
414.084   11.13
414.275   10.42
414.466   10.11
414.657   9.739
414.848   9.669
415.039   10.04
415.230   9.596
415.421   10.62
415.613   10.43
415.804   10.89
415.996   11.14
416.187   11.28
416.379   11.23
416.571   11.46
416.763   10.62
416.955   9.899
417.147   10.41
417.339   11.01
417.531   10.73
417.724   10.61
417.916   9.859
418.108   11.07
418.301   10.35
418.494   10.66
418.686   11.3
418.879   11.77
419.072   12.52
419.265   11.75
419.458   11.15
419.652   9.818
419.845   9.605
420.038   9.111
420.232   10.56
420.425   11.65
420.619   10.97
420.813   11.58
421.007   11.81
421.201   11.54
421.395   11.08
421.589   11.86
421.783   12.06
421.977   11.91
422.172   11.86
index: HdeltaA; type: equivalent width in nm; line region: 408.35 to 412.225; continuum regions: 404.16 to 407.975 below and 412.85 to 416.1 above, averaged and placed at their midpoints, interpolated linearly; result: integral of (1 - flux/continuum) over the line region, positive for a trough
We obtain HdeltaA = -0.05 nm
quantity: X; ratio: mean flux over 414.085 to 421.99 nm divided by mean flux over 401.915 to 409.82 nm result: 1.0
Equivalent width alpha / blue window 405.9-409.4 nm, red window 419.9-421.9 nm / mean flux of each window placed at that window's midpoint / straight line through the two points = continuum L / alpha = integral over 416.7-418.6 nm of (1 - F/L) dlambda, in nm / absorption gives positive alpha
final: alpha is 0.10 nm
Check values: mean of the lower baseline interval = 10.8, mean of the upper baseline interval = 11.2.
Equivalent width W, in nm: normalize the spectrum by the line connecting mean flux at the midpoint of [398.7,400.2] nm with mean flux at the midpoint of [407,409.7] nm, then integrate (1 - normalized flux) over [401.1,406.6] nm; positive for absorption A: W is -0.26 nm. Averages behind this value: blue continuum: 9.93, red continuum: 11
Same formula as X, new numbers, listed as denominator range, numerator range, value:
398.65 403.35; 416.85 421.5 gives 1.01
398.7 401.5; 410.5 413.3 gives 1.02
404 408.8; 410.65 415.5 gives 0.99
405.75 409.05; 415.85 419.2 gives 1.02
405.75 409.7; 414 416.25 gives 0.97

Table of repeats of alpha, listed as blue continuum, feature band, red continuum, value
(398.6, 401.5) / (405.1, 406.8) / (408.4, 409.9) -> 0.05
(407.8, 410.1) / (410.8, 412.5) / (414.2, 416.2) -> -0.10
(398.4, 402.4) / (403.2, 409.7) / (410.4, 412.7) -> 0.00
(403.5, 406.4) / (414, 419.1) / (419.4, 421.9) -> 0.13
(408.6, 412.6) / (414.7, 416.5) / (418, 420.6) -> 0.04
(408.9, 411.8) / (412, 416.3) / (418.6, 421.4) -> 0.06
